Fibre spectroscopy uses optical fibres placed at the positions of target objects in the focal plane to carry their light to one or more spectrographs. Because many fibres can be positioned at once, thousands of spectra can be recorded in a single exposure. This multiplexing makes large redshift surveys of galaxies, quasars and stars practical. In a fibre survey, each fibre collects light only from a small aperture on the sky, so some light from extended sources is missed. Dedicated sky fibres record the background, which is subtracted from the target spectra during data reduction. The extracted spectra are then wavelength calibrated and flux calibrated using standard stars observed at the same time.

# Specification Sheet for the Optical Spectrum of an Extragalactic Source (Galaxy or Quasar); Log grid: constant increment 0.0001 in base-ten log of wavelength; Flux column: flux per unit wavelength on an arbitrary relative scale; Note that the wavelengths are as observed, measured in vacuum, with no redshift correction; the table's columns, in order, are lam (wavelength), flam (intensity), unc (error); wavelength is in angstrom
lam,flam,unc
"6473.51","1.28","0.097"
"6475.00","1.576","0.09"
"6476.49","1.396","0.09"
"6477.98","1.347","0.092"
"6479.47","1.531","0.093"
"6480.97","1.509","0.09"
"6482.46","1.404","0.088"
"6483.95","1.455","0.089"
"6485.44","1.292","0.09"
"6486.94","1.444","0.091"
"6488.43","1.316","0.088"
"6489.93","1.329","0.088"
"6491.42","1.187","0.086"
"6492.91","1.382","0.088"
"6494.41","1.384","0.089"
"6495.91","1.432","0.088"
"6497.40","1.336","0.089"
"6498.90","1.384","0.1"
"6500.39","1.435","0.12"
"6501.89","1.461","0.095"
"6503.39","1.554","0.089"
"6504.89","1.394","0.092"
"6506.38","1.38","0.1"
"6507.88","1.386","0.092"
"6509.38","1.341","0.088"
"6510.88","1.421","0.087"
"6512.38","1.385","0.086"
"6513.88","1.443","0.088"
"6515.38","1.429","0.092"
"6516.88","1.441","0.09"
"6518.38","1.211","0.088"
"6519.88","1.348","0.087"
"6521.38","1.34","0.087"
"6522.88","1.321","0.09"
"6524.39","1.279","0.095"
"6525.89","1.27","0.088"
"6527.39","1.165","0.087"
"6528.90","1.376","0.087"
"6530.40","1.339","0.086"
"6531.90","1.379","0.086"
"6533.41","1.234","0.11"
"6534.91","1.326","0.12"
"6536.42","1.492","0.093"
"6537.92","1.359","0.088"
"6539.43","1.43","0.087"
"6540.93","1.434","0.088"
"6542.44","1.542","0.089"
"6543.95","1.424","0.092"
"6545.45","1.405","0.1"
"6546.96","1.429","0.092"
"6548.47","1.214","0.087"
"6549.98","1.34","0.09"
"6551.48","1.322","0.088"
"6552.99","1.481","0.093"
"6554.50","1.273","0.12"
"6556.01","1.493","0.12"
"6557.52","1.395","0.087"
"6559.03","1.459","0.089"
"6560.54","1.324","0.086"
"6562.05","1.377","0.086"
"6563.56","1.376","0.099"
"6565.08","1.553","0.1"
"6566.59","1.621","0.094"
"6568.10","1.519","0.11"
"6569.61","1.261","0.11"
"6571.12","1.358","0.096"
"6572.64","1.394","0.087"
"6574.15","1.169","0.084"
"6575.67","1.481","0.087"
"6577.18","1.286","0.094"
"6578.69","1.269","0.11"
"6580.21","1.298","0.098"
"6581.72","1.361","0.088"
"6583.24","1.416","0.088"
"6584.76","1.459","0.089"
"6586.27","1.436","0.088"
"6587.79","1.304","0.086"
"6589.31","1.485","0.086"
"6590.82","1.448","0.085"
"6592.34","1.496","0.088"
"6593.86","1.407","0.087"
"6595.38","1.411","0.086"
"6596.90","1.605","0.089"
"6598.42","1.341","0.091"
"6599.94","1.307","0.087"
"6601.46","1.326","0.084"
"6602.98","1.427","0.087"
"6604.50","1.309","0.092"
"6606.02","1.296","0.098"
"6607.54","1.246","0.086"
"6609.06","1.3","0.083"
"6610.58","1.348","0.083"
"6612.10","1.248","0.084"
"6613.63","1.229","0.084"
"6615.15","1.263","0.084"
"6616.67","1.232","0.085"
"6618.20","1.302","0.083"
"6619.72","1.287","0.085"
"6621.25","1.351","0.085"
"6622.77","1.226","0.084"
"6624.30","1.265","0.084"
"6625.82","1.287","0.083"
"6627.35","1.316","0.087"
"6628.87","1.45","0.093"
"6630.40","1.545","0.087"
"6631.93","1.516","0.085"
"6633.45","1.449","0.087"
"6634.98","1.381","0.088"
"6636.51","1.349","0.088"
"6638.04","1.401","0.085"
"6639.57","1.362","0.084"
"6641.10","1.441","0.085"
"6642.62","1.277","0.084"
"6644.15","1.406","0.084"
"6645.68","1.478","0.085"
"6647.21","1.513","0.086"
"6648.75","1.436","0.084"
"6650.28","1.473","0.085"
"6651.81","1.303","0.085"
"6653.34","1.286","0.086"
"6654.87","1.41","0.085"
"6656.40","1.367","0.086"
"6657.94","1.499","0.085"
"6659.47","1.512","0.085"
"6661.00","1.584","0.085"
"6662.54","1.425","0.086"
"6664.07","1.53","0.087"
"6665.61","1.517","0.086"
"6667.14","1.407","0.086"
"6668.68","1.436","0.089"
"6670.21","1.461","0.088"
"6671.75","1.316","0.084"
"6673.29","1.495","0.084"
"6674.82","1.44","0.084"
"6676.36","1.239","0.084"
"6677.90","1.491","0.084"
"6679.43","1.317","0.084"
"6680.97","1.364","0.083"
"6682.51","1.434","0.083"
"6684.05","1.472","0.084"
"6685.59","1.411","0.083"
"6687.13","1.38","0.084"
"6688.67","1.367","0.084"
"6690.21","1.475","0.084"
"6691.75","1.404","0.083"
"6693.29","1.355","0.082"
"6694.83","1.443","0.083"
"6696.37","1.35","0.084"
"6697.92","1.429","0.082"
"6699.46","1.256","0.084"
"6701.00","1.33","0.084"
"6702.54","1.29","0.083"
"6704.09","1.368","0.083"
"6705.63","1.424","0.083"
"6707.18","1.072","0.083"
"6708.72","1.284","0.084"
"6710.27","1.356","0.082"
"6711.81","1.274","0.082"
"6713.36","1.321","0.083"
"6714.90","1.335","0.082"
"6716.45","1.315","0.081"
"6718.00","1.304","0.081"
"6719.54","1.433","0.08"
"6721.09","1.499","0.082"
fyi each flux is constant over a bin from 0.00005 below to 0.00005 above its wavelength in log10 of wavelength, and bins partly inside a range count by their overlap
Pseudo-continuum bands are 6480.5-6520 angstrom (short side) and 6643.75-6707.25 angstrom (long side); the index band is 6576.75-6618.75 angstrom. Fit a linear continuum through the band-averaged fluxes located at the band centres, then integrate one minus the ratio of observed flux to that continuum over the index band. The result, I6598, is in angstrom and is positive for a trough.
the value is 1.39 angstrom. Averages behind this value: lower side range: 1.39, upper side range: 1.41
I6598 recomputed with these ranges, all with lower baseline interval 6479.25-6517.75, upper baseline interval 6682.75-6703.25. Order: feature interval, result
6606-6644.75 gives 1.4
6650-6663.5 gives -0.4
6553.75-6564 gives 0.1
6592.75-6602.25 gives -0.1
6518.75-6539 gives 1.0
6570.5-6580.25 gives 0.5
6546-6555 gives 0.3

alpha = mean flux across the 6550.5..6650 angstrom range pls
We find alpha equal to 1.38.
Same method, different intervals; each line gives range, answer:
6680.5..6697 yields 1.41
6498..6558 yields 1.38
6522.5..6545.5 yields 1.36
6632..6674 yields 1.43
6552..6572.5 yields 1.42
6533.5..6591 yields 1.39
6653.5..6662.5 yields 1.46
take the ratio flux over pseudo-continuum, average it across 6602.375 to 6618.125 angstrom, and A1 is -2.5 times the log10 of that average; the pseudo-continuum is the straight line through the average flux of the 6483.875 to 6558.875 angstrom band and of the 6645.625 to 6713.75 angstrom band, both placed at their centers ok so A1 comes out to 0.08 mag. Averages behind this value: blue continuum 1.37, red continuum 1.39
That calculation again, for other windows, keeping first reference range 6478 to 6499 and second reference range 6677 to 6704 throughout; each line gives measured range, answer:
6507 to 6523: 0.009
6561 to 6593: -0.011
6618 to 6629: 0.065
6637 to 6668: -0.035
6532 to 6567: -0.014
